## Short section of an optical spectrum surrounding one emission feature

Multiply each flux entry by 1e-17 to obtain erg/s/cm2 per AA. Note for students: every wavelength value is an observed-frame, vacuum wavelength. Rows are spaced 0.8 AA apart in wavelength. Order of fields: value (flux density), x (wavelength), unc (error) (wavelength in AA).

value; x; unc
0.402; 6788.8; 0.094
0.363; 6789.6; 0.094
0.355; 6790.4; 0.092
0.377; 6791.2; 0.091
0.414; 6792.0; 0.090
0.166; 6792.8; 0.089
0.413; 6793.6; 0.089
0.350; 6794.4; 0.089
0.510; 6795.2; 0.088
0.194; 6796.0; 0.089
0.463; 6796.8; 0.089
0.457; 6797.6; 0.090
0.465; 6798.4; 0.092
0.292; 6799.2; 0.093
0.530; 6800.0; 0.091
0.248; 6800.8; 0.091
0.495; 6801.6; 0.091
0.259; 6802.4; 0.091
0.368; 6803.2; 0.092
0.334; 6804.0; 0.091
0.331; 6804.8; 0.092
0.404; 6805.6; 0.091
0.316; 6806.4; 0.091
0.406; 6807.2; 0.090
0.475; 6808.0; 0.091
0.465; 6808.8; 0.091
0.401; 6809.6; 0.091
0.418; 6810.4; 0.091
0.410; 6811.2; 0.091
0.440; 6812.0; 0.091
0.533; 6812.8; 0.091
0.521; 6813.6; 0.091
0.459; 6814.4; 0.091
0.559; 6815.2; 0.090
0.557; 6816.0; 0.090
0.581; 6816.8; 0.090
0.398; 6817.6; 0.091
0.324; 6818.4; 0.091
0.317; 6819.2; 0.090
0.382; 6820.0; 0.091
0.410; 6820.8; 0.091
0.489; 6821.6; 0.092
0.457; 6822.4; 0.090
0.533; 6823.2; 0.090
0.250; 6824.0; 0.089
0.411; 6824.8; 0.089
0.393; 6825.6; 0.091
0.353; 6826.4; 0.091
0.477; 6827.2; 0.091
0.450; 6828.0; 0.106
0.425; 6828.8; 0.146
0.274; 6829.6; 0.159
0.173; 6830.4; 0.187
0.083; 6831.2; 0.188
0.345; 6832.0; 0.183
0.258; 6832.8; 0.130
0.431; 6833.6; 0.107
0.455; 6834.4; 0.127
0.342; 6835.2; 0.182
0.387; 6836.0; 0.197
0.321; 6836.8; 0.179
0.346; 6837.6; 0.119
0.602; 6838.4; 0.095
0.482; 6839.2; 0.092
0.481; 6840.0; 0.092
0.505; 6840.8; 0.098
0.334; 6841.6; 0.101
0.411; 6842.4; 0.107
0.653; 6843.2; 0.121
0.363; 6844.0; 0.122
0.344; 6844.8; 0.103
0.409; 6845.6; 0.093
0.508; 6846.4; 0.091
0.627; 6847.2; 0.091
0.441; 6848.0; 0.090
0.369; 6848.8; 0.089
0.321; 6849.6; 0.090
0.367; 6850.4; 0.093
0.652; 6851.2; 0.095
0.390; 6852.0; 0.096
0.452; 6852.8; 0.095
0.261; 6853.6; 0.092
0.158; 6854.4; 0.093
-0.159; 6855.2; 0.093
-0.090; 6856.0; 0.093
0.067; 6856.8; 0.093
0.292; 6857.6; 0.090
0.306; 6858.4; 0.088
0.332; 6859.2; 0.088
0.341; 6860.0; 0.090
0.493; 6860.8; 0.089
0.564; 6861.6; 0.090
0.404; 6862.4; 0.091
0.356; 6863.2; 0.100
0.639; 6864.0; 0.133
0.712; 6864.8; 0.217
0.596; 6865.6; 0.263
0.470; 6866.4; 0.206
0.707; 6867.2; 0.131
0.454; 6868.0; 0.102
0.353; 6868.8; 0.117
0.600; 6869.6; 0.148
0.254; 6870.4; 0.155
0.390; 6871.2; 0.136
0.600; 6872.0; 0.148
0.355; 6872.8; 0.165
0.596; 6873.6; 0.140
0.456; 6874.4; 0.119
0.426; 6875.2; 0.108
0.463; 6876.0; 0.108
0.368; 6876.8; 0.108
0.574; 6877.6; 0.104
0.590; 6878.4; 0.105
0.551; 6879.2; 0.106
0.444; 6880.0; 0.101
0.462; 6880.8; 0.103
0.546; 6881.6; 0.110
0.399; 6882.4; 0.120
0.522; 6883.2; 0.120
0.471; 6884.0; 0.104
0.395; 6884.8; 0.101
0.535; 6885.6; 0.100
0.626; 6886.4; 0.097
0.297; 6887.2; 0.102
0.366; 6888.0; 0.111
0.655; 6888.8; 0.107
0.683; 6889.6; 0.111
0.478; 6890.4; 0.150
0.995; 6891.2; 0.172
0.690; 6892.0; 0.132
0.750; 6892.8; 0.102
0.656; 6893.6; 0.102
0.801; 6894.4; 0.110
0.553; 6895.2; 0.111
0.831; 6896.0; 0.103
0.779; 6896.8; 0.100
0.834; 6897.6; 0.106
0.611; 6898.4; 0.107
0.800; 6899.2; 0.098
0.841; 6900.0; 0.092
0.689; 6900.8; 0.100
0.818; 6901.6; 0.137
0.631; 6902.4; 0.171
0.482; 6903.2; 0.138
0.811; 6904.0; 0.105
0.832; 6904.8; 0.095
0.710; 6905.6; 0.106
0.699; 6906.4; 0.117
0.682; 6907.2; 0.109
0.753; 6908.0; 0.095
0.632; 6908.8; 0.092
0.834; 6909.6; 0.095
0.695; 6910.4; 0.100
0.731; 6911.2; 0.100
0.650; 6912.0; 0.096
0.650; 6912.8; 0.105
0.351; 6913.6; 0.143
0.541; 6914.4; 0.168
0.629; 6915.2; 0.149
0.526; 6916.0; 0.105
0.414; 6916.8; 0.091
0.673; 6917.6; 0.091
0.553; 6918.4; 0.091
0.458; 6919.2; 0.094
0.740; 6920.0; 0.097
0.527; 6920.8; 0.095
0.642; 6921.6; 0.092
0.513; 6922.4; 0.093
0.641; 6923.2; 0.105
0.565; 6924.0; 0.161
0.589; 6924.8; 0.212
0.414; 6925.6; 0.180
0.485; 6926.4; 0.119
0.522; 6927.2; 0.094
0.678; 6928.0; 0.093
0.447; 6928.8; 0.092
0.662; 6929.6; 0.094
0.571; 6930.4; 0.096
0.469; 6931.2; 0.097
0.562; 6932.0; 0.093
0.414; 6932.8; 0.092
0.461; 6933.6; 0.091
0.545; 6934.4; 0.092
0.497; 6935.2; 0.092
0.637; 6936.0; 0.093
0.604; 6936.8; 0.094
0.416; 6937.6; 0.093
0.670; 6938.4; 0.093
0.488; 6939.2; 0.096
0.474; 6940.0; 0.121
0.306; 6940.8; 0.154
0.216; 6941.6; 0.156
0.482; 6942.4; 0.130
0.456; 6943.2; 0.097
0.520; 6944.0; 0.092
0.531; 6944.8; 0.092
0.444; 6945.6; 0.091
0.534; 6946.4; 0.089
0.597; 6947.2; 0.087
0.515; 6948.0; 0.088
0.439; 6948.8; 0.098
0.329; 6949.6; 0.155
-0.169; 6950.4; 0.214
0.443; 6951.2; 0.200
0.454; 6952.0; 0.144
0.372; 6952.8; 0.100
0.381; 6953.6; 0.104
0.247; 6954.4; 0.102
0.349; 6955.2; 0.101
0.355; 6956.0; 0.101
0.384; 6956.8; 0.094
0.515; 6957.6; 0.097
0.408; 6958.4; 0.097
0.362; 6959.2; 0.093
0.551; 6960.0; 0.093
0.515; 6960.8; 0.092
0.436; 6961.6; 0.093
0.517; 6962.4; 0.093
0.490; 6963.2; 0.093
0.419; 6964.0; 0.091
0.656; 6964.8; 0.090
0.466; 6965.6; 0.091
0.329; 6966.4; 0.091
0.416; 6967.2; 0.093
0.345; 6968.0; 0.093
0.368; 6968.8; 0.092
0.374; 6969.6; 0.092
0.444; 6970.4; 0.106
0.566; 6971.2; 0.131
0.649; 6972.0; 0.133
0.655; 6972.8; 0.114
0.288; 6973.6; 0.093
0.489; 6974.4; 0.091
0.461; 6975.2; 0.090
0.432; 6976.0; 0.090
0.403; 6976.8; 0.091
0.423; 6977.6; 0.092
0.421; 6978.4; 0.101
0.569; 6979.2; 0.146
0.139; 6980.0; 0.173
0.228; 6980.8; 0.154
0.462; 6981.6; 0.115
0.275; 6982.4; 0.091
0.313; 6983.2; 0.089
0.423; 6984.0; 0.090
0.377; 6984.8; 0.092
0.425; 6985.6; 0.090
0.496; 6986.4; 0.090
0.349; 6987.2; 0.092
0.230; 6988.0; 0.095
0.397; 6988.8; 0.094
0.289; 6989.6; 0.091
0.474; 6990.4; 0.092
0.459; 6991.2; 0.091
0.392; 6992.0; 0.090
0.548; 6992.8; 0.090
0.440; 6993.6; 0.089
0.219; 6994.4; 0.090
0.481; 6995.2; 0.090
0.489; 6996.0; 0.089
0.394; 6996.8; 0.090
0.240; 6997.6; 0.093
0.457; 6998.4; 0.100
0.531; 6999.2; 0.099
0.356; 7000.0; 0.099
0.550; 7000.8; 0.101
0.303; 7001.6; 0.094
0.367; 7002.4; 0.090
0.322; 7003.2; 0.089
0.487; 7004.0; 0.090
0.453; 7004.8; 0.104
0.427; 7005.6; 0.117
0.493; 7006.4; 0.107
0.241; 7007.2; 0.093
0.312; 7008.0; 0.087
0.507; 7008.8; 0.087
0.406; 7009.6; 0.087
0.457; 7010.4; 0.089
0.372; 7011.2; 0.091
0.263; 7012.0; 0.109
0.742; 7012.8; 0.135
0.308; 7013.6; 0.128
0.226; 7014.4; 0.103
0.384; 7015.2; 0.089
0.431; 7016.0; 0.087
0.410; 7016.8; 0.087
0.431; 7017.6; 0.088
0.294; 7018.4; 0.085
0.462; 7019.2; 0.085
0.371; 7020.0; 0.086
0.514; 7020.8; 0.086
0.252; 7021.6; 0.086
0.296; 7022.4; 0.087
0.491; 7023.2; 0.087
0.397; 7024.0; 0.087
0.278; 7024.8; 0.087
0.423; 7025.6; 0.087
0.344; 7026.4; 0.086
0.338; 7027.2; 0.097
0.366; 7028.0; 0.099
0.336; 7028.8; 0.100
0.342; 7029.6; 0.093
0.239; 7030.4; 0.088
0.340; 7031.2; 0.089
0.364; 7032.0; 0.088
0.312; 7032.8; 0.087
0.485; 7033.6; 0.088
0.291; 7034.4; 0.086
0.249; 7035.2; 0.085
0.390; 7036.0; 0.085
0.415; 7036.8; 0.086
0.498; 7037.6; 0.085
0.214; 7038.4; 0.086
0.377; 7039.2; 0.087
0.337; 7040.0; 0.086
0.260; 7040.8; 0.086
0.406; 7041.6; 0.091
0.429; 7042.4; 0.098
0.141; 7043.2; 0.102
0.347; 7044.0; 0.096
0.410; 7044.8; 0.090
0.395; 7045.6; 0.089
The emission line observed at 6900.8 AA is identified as C III] 1909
